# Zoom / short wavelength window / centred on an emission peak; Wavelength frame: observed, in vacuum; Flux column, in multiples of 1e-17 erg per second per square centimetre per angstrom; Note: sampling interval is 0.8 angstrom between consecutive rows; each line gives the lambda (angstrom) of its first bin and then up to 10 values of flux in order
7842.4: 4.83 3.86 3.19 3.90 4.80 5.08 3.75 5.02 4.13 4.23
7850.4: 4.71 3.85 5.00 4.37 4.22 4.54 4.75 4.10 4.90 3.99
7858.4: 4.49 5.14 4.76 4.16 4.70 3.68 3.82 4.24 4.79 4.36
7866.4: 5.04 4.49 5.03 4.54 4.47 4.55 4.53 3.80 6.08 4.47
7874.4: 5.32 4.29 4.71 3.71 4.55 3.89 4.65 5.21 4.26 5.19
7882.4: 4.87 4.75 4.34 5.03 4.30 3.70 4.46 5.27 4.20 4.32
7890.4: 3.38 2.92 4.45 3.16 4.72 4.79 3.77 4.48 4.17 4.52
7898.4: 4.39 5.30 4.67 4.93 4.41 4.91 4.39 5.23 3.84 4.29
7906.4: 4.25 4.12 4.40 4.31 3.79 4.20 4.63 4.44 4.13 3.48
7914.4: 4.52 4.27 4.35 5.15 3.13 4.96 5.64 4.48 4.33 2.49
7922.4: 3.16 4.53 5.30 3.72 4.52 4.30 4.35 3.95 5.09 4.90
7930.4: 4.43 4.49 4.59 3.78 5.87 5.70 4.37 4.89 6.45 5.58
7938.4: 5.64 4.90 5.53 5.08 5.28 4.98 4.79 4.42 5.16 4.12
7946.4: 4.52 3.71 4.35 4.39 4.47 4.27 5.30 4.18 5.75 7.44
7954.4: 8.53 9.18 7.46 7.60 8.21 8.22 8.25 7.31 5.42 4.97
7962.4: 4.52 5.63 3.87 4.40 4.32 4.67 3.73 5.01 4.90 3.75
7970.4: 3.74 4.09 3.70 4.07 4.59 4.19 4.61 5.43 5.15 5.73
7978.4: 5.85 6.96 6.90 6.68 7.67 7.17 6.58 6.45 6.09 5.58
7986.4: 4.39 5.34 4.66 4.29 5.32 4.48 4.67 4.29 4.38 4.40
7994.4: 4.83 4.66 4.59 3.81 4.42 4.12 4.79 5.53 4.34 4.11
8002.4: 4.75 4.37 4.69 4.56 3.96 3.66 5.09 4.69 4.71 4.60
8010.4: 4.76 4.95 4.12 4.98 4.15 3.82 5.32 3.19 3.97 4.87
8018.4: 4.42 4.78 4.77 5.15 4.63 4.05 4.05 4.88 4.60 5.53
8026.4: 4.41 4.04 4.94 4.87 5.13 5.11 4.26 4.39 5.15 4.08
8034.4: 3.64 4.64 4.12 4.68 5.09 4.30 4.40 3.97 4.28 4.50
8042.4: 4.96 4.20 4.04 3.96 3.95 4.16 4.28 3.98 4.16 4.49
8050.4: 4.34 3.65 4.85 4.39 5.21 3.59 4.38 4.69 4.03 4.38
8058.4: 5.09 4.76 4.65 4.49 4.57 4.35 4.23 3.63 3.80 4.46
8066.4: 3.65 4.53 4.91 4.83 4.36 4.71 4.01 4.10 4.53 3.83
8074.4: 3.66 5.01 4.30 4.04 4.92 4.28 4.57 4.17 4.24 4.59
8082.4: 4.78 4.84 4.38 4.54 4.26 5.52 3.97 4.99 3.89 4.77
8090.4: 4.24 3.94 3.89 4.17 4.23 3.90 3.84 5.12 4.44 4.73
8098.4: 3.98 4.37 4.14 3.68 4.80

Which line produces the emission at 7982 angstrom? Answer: [N II]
